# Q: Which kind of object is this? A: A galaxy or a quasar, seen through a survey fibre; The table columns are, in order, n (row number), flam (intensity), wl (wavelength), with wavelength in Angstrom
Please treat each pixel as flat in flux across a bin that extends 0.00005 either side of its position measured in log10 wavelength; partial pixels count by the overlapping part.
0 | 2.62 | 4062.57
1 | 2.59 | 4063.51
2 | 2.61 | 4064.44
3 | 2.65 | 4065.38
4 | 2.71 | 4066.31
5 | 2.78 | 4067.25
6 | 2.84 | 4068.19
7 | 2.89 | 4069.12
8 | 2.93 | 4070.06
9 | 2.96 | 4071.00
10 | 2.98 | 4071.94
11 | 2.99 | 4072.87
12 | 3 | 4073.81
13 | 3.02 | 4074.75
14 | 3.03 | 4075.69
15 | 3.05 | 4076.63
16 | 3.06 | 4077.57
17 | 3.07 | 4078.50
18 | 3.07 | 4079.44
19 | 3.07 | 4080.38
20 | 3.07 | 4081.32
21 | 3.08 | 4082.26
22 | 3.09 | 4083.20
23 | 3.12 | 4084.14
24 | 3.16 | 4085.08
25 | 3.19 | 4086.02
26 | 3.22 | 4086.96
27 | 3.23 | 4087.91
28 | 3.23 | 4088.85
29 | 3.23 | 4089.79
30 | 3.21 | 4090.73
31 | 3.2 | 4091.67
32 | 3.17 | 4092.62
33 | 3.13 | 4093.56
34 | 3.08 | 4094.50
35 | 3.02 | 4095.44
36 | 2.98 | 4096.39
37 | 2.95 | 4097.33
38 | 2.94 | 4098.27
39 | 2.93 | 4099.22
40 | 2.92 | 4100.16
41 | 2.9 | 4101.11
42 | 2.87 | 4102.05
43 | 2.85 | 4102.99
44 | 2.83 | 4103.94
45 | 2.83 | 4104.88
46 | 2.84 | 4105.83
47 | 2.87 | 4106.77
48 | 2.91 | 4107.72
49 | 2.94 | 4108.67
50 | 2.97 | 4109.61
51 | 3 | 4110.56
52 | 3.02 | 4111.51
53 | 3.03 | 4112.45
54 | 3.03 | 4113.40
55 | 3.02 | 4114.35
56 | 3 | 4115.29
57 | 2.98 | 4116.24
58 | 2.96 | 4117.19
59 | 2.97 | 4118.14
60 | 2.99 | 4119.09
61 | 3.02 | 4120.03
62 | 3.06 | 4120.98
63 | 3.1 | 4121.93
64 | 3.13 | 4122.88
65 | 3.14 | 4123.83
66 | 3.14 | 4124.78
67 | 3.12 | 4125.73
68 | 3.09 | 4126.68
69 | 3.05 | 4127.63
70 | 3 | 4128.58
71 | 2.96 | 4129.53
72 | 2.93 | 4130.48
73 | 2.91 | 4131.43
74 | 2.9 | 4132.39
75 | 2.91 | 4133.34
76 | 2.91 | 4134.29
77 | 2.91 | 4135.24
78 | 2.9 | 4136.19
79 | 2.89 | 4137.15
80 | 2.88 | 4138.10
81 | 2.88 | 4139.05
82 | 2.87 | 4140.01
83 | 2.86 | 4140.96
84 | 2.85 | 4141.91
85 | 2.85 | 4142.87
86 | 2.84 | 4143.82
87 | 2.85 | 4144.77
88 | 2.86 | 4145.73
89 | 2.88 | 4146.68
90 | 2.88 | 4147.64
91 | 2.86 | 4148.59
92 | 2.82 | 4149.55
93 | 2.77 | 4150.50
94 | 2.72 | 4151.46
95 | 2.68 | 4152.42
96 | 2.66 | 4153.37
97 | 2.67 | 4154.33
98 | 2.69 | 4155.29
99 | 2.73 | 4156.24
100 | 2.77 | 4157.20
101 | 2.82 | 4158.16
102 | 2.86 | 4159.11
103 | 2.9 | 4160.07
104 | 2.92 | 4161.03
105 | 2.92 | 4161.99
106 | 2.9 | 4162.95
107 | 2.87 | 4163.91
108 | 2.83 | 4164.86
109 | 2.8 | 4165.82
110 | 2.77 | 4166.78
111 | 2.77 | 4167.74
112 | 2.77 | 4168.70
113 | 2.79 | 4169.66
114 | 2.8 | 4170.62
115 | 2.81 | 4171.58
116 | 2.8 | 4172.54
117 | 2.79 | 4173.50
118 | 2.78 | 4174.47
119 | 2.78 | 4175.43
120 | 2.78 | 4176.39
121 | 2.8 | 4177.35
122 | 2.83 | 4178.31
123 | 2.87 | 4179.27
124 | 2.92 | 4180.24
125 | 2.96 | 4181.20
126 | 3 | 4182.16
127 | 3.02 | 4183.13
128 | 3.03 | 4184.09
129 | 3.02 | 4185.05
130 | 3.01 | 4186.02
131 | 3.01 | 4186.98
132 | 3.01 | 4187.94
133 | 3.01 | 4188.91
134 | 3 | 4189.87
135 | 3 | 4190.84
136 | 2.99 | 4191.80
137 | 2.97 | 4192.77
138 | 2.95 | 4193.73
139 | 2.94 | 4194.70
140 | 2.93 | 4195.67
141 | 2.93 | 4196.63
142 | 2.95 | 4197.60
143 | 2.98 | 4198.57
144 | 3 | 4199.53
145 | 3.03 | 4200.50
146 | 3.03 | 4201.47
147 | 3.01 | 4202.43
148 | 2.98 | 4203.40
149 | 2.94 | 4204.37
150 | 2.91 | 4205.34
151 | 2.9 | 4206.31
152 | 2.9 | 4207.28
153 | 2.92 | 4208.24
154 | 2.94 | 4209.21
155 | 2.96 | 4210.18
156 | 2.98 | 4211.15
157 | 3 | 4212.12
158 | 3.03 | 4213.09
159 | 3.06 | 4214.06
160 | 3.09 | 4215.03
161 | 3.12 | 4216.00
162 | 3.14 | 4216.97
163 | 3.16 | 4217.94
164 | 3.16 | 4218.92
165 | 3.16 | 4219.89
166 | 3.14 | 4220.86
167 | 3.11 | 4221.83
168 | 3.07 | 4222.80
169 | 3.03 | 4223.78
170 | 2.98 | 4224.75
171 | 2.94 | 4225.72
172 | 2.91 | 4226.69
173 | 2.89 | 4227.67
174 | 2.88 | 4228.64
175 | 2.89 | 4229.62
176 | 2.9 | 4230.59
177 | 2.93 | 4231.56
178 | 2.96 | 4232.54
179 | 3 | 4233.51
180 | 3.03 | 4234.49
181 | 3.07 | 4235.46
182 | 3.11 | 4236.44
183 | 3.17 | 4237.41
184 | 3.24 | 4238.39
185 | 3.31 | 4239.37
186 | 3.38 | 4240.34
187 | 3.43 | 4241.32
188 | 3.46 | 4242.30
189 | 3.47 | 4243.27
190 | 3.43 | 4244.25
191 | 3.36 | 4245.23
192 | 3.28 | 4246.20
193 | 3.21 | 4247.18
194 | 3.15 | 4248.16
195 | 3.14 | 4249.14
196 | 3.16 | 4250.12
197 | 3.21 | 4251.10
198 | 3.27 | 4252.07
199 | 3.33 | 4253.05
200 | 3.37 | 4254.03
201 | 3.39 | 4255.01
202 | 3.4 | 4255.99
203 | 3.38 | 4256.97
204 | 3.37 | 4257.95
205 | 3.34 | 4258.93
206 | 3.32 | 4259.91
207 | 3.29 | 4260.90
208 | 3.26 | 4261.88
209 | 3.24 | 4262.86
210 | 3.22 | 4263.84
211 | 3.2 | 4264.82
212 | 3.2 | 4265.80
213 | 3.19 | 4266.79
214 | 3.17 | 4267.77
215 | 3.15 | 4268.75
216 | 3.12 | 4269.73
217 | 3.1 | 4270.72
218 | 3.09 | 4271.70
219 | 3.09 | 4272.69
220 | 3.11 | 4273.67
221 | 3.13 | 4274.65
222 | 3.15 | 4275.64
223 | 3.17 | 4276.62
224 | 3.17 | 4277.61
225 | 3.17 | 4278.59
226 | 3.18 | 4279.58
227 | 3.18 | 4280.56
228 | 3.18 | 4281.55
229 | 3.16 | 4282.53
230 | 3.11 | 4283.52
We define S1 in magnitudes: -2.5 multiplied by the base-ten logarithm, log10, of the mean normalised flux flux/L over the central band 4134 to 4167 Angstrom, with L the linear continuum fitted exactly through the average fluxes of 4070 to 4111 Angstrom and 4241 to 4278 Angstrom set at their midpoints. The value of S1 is 0.10 mag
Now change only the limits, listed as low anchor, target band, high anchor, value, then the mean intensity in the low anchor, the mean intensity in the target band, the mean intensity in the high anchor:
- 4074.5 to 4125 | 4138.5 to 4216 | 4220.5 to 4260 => 0.08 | 3.04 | 2.89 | 3.18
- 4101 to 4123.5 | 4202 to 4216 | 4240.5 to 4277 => 0.06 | 2.97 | 2.98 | 3.25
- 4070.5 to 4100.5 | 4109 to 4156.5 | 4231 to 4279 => 0.07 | 3.08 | 2.92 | 3.22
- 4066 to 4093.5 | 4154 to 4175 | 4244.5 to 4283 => 0.12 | 3.06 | 2.81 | 3.22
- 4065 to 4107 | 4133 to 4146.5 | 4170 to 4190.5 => 0.03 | 3.01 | 2.88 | 2.91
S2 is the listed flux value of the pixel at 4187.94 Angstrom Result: 3.01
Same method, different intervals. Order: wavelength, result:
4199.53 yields 3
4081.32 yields 3.07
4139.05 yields 2.88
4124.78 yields 3.14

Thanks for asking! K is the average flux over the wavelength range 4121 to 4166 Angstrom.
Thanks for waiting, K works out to 2.89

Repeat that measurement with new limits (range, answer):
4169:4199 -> 2.92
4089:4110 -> 2.98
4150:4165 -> 2.79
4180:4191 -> 3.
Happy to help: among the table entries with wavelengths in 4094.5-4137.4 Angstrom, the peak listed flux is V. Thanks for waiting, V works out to 3.14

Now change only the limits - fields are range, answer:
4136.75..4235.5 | 3.16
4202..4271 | 3.47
